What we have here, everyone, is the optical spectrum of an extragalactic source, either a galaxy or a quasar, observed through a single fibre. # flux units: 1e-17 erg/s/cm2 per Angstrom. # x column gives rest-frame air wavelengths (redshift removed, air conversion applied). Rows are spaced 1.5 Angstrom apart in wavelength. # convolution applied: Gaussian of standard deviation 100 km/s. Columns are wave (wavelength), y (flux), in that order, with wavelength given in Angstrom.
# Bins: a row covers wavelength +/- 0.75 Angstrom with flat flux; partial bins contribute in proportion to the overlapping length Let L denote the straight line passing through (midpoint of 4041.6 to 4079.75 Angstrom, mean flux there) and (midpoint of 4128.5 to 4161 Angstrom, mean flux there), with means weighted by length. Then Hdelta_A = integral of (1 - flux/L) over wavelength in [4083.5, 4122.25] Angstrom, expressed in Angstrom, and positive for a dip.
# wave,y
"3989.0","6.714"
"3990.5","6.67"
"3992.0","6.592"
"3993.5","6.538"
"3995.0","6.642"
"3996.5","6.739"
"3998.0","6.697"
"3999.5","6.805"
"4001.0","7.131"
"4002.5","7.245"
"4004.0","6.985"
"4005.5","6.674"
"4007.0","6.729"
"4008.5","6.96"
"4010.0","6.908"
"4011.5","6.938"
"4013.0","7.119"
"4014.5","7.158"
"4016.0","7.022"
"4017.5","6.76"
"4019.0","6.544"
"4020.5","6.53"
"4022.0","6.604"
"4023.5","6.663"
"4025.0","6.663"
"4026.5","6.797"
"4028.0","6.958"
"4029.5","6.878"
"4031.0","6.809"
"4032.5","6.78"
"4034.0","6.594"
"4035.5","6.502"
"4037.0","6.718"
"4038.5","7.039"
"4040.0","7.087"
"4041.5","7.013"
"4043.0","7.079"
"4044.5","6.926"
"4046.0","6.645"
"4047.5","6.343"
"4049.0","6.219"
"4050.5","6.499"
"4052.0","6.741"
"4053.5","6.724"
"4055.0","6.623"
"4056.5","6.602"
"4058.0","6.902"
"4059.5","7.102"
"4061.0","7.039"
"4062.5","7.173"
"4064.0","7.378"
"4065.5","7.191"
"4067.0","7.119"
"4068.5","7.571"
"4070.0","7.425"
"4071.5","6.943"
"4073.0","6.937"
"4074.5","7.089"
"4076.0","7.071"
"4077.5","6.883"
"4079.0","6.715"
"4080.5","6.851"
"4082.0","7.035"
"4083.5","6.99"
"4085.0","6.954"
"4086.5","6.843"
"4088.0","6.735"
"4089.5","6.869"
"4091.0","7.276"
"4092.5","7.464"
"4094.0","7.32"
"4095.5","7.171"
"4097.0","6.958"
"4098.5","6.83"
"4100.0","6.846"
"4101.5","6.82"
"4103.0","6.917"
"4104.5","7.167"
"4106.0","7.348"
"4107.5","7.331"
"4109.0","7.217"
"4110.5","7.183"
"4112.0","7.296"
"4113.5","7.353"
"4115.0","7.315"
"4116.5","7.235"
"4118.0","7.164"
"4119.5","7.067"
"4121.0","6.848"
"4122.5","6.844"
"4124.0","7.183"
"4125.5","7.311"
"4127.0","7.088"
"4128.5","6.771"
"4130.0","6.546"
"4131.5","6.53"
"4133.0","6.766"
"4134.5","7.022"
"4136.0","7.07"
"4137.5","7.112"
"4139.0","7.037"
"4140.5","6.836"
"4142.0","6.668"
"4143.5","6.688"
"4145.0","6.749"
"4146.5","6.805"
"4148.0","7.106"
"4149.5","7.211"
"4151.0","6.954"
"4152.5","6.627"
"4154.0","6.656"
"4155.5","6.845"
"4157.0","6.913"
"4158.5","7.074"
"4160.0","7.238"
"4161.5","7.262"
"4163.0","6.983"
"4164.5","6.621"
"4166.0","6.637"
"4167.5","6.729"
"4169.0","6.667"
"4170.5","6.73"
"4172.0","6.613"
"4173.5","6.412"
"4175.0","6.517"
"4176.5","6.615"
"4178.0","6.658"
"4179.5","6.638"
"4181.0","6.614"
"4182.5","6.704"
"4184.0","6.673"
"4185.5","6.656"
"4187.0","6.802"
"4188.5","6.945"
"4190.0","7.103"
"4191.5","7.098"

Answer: -1.1 Angstrom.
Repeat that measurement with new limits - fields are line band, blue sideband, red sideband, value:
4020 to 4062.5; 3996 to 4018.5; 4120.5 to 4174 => 0.91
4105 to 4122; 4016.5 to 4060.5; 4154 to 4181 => -1.14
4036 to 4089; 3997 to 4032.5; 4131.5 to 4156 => -0.46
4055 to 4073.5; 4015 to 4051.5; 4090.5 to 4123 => -0.51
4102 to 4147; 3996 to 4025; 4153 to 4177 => -1.43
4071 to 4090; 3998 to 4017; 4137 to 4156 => -0.02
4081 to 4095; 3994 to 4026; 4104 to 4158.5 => -0.23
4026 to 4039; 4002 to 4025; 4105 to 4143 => 0.19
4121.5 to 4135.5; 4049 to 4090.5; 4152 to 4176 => -0.11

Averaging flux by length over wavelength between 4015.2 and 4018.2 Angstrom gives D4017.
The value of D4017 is 6.9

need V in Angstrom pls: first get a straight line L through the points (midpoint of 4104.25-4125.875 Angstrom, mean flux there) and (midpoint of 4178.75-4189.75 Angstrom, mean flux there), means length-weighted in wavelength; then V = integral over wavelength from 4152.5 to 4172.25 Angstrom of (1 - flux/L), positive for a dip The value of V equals 0.11 Angstrom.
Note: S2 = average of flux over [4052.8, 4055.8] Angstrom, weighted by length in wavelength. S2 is 6.67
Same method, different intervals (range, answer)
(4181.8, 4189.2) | 6.76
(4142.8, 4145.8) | 6.72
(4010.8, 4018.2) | 7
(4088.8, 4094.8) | 7.23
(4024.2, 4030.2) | 6.82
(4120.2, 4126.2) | 7.04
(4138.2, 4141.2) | 6.94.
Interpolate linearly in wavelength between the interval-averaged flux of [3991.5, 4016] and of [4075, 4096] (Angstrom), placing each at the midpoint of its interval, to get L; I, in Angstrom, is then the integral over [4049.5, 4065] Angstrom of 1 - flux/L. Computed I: 0.20 Angstrom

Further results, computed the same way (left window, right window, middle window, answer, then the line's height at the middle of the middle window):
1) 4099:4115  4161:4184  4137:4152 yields -0.1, 6.88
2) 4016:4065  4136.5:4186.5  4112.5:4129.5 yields -0.8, 6.79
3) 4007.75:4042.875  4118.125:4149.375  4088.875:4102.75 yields -0.3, 6.89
